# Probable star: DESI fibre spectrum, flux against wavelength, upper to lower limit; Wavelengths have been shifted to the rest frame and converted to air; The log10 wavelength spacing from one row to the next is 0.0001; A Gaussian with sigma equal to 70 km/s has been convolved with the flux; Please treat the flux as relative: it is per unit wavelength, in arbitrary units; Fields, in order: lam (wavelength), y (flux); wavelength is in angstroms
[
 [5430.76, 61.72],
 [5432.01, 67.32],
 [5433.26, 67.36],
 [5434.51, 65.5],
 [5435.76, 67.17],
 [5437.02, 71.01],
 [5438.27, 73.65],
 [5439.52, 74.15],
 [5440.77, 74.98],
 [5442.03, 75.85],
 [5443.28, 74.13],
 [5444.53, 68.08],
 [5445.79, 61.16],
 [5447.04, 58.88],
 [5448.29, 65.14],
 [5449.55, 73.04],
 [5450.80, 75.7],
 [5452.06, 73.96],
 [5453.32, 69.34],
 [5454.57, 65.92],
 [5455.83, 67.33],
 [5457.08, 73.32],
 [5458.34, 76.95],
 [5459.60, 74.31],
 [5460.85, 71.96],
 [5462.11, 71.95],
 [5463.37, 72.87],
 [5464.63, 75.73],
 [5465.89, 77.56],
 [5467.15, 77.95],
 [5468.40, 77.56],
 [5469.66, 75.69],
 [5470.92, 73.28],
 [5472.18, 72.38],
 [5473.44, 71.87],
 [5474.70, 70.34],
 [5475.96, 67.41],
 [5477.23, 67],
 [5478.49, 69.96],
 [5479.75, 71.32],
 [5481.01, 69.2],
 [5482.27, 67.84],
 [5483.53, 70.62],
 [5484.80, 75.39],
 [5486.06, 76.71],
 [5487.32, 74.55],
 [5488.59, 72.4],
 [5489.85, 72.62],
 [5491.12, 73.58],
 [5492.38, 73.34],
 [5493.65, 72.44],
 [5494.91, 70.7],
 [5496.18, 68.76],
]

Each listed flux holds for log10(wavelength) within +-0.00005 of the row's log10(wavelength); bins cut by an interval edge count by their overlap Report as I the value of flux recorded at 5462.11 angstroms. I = 71.95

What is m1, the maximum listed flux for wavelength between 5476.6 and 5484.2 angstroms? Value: 71.32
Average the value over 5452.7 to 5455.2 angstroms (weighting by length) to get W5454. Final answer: 67.7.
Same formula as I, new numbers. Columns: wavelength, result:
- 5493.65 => 72.44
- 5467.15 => 77.95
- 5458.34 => 76.95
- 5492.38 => 73.34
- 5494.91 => 70.7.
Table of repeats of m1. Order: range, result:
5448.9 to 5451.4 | 75.7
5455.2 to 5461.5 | 76.95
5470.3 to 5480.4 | 73.28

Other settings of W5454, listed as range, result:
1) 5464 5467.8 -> 77.2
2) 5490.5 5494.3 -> 73.2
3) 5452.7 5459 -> 70.6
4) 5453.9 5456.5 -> 67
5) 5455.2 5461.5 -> 72.8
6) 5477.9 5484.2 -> 69.8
